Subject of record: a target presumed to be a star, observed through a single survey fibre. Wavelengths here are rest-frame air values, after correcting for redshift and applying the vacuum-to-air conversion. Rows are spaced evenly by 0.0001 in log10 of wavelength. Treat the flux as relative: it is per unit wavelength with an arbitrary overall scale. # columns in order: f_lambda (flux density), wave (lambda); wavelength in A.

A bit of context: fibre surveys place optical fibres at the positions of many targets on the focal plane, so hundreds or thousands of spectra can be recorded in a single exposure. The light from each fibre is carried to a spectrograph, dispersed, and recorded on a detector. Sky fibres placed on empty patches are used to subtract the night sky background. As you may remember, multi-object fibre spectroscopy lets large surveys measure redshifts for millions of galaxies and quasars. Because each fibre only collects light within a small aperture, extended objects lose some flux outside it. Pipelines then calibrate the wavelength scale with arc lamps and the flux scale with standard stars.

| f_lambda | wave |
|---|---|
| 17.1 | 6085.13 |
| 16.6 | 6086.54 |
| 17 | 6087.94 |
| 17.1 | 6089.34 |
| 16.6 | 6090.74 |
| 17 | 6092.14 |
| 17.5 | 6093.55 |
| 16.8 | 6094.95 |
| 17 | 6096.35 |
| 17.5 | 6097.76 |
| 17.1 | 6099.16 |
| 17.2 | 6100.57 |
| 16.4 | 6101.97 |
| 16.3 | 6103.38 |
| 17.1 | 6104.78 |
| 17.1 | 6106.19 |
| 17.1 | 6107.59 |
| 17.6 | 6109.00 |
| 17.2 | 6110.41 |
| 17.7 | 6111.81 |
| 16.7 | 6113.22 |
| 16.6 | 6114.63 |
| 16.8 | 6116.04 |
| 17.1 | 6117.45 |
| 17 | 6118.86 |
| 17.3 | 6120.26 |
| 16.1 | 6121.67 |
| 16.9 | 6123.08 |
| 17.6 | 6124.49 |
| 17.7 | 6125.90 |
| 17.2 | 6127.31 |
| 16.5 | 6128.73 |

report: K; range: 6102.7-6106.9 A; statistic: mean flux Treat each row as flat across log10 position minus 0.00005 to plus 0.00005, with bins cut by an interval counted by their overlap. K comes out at 16.9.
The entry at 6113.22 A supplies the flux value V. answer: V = 16.7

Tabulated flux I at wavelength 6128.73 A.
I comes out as 16.5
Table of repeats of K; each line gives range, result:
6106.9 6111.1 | 17.3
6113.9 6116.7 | 16.7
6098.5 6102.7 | 16.9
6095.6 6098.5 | 17.2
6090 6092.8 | 16.8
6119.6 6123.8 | 16.8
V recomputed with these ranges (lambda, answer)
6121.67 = 16.1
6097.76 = 17.5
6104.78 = 17.1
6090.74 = 16.6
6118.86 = 17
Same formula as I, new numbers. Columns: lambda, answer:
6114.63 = 16.6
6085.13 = 17.1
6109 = 17.6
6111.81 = 17.7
